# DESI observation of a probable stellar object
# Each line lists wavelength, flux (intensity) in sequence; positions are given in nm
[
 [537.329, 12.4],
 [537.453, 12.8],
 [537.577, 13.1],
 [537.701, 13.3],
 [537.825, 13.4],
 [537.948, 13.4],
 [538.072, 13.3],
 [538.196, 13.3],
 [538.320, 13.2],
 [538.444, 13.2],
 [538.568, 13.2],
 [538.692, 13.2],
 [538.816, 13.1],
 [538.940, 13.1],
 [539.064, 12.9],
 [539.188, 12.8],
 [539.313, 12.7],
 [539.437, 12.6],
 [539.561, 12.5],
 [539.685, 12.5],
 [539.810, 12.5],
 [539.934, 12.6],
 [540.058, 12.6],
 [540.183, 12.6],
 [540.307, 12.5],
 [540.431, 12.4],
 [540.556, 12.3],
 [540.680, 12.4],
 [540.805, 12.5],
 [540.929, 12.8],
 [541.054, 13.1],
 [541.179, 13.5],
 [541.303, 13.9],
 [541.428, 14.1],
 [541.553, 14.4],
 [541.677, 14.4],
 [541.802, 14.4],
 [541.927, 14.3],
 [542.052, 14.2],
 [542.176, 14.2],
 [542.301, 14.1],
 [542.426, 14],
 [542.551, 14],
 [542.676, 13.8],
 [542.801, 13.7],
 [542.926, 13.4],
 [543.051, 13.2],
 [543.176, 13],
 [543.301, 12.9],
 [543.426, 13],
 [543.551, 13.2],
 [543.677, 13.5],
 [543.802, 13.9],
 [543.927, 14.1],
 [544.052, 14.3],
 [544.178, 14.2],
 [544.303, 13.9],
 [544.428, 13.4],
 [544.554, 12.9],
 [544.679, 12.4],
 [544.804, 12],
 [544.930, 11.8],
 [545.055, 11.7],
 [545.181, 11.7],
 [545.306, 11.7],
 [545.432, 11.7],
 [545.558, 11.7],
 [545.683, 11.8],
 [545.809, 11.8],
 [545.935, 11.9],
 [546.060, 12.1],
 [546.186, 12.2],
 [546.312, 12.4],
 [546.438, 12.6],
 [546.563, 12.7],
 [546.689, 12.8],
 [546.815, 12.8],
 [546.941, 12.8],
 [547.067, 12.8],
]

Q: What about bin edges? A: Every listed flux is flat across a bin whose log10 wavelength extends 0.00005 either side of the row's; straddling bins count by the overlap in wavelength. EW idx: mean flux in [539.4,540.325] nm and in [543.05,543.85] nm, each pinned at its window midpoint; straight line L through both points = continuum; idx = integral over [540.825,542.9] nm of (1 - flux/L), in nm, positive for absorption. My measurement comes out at -0.15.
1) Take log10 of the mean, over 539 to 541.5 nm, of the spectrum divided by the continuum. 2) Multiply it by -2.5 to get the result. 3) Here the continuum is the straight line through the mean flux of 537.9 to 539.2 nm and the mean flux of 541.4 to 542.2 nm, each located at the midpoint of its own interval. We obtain 0.08 mag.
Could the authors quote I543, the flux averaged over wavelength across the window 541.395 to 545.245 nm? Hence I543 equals 13.5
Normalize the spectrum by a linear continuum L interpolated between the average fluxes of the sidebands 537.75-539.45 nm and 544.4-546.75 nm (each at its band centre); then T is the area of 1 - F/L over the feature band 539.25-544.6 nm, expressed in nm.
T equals -0.302 nm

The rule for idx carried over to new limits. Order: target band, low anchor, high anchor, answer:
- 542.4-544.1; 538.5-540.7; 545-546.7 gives -0.17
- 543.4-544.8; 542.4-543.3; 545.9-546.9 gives -0.03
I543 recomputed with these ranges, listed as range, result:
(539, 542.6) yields 13.2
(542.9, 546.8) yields 12.7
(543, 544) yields 13.4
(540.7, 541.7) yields 13.5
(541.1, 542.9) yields 14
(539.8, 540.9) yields 12.5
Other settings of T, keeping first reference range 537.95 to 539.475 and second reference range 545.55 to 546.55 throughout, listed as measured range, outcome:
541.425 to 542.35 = -0.12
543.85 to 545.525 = -0.06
